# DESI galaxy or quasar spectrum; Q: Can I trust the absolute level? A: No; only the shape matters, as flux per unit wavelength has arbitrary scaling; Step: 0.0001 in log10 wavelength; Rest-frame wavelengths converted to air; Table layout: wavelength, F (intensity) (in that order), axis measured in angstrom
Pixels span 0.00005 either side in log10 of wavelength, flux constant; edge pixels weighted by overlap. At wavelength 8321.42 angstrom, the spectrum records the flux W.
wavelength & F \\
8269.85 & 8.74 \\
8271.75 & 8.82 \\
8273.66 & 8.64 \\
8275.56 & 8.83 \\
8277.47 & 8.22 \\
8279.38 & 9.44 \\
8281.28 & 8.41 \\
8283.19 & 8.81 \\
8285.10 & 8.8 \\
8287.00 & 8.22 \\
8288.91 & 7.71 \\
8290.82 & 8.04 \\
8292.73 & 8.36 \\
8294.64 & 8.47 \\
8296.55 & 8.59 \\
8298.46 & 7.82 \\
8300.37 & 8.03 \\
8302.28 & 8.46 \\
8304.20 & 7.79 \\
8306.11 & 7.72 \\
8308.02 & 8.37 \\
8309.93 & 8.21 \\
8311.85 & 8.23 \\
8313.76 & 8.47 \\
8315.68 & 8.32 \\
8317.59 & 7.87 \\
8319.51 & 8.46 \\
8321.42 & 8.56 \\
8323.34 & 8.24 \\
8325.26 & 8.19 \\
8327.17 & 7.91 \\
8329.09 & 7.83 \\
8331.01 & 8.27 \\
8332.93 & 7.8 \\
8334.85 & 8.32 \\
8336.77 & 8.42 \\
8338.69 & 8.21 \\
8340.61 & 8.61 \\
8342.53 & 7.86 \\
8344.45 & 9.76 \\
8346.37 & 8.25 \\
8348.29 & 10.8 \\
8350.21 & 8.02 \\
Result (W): 8.56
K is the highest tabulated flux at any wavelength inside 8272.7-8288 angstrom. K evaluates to 9.44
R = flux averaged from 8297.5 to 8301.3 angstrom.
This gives 7.93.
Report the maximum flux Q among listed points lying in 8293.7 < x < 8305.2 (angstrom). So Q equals 8.59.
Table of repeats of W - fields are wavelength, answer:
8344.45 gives 9.76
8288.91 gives 7.71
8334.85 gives 8.32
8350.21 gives 8.02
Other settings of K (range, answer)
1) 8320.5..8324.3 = 8.56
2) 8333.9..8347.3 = 9.76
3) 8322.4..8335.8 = 8.32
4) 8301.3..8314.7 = 8.47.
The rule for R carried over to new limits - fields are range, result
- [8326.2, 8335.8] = 8.03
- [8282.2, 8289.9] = 8.38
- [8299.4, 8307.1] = 8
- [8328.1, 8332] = 8.04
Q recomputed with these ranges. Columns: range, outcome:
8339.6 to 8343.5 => 8.61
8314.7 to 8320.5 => 8.46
